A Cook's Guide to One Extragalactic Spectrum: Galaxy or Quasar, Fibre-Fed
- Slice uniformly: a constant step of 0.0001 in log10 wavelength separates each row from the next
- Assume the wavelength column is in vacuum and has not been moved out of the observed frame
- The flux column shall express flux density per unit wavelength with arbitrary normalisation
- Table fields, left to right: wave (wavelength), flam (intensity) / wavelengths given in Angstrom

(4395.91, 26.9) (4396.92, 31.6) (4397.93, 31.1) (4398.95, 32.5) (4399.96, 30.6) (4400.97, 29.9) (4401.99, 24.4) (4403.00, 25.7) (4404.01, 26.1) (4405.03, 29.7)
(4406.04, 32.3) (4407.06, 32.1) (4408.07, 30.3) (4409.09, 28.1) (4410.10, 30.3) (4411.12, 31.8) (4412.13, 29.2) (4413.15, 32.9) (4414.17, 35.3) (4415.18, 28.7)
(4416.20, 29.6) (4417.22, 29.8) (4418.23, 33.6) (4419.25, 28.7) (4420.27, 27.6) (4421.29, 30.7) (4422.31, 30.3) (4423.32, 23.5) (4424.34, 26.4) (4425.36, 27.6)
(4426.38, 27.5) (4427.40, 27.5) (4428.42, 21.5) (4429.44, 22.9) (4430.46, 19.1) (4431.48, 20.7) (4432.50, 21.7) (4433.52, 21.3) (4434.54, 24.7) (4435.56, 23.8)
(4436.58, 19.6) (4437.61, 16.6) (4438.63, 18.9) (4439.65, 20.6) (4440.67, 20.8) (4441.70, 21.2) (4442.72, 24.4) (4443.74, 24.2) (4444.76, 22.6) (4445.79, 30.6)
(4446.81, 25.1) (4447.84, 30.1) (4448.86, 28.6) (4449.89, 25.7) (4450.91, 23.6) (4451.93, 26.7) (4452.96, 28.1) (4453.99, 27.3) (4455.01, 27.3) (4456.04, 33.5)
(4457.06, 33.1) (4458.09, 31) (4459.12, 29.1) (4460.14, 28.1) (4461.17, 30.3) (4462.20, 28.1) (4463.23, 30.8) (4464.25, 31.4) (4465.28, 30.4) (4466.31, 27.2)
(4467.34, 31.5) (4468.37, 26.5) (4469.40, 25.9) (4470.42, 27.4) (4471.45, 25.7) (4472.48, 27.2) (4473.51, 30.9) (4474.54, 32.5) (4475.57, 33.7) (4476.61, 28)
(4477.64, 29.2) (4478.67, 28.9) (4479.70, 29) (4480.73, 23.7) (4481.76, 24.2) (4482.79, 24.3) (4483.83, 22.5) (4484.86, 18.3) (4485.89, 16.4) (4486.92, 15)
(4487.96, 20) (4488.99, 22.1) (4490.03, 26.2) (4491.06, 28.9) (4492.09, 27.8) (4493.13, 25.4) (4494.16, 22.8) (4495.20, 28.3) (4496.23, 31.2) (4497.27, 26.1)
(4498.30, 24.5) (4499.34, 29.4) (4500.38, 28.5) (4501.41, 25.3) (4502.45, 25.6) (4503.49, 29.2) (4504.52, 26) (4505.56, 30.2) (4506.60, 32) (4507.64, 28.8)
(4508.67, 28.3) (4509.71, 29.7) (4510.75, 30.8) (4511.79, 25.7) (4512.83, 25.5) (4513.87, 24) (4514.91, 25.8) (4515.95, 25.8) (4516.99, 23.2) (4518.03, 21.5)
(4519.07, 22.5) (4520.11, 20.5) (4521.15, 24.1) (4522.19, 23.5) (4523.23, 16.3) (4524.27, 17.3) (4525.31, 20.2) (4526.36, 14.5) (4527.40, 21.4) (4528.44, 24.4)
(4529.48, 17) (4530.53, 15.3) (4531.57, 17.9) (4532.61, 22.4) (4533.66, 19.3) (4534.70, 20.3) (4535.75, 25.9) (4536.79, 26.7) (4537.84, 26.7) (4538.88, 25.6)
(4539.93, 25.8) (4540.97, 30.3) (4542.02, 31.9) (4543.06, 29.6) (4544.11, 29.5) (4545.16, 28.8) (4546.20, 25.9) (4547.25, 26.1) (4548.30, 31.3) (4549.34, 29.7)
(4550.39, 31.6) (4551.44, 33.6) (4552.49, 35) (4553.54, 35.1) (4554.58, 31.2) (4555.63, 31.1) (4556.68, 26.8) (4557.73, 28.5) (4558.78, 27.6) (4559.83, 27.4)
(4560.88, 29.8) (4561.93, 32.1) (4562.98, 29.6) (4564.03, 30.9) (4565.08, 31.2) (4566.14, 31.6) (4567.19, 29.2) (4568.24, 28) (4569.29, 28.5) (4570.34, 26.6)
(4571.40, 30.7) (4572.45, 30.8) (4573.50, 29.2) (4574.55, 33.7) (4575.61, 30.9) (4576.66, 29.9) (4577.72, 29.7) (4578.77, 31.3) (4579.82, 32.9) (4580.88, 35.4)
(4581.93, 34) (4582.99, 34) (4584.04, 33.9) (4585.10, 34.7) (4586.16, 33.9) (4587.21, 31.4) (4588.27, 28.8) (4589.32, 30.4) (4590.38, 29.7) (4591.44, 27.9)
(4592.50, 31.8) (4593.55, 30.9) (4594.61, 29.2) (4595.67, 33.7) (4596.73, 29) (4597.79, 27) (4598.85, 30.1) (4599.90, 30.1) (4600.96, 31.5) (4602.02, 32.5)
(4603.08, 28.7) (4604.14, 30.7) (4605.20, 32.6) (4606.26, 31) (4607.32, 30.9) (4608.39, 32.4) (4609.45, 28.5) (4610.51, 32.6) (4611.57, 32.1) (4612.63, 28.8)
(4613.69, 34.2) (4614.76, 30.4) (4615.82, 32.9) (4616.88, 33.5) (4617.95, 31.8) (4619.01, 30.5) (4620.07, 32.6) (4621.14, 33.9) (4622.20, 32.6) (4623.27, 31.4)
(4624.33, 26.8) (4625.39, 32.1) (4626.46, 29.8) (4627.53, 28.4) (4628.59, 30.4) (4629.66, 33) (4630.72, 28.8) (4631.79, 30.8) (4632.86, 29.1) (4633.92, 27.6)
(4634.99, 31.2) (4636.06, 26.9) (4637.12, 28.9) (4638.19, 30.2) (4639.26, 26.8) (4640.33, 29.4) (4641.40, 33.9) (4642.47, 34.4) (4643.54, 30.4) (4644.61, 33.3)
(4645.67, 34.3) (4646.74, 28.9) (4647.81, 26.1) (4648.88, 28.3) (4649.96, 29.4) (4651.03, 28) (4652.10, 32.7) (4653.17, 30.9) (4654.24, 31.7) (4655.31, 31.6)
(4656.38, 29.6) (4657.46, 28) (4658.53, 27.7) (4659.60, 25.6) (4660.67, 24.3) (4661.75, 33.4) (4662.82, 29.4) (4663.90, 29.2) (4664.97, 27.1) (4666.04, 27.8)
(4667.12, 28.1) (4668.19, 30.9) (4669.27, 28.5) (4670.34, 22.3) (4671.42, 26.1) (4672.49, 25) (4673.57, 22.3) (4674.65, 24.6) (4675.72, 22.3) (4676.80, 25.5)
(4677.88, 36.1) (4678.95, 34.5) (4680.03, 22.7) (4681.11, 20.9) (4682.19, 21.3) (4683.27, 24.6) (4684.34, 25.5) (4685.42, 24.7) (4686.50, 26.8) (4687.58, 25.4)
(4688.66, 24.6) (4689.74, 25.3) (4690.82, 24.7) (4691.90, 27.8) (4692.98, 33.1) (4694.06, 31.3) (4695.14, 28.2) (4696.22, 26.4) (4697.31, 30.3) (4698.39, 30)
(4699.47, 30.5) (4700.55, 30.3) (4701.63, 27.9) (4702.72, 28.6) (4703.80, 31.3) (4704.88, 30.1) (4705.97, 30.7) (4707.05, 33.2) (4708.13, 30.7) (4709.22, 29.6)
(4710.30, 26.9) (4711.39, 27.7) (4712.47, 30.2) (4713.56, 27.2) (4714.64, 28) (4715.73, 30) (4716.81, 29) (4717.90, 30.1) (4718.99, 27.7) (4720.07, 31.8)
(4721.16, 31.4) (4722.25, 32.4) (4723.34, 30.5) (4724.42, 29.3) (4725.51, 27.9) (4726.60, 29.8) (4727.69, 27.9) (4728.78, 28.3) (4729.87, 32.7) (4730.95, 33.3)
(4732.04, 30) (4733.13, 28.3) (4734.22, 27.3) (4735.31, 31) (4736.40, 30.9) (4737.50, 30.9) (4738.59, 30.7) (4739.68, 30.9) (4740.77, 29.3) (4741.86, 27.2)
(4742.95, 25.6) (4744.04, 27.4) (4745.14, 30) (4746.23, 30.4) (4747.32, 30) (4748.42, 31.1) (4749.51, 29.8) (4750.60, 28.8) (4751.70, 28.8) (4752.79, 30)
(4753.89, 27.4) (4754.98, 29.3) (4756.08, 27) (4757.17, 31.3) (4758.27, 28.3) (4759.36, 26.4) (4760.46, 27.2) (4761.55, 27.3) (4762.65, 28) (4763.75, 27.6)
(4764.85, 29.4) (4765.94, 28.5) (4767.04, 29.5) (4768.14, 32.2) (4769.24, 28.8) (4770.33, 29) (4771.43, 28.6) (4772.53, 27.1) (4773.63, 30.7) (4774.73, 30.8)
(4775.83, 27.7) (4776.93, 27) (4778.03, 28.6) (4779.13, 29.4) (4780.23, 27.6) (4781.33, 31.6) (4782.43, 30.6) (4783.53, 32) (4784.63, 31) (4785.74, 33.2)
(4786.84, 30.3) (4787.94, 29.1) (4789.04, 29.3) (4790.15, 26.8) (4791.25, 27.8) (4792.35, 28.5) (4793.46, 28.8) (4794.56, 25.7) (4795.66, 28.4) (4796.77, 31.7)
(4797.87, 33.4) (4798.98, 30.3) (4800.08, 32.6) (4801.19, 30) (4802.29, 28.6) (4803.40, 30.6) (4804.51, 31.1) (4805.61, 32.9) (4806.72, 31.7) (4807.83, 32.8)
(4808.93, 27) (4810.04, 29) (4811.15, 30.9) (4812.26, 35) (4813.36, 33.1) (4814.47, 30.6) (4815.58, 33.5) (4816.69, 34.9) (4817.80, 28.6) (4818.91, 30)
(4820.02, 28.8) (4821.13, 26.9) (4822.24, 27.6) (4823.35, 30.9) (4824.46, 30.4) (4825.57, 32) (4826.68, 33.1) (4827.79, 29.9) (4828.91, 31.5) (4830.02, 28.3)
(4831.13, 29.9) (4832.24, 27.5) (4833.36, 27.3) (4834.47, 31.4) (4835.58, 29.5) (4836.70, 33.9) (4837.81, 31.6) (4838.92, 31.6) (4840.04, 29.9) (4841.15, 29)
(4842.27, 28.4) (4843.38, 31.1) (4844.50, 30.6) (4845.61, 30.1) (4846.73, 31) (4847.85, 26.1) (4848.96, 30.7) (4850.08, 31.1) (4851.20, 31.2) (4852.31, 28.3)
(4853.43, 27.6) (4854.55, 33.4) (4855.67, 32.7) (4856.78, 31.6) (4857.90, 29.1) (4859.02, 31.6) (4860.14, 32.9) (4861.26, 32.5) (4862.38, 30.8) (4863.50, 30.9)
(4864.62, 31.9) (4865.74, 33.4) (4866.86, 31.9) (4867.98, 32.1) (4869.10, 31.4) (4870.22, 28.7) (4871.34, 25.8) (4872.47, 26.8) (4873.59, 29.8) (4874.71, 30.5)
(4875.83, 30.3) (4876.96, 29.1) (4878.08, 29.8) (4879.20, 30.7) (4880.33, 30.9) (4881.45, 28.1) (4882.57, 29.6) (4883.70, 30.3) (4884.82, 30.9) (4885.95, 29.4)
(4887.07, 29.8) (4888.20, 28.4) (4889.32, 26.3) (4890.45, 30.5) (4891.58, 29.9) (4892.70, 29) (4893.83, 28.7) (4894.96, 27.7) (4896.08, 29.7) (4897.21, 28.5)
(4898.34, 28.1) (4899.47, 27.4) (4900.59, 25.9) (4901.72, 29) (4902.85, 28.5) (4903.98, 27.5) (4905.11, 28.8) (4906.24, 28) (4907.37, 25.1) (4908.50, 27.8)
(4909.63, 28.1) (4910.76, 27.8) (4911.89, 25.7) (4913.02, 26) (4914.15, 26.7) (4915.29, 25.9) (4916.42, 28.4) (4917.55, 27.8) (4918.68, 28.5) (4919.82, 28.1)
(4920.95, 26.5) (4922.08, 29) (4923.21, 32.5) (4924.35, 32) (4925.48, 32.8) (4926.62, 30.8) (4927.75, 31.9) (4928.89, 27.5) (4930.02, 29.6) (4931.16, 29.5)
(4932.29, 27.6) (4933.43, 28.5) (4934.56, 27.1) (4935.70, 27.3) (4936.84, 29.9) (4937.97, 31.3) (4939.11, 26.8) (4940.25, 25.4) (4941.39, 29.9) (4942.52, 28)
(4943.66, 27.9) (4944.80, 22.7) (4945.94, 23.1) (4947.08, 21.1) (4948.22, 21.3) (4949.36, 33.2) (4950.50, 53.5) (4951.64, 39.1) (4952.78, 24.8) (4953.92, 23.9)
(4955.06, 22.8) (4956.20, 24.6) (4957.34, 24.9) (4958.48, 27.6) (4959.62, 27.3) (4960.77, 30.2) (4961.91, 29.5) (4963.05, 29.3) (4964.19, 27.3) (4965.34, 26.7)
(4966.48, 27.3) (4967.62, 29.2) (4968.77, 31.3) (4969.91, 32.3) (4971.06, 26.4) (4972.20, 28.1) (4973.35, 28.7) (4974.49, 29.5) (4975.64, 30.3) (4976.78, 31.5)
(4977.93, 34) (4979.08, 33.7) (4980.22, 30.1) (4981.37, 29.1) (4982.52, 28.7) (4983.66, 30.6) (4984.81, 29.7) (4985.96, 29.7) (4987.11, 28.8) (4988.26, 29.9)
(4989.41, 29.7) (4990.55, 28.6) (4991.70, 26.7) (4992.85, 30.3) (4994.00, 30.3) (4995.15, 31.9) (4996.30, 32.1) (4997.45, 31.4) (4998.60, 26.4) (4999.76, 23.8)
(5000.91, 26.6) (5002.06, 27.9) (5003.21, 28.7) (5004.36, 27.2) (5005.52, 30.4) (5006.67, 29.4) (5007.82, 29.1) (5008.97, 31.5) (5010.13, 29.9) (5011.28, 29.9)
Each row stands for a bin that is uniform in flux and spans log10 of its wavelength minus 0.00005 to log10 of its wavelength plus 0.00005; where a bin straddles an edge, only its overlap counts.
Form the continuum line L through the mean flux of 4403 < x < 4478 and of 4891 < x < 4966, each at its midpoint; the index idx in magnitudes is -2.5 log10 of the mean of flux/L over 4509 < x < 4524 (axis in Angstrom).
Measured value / 0.14 mag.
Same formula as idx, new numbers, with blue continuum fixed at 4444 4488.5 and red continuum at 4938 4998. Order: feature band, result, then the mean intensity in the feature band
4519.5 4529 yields 0.33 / 20.3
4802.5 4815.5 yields -0.10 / 31.3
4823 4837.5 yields -0.07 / 30.4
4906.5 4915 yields 0.08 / 26.7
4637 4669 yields -0.07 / 29.7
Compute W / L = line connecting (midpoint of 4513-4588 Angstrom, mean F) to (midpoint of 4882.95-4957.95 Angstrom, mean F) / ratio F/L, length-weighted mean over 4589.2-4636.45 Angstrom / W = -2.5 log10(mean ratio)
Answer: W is -0.11 mag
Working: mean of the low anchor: 27.5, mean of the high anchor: 28.4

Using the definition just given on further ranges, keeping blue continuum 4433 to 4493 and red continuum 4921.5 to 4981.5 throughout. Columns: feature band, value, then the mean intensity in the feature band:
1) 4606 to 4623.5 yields -0.18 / 31.8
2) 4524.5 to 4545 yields 0.13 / 23.4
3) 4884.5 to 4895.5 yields -0.01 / 29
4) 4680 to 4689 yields 0.14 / 24.1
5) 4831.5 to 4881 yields -0.07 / 30.4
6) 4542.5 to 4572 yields -0.13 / 29.9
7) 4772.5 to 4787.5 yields -0.07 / 29.9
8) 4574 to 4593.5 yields -0.19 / 31.9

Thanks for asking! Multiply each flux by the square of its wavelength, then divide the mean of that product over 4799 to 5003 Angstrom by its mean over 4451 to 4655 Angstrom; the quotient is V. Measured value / 1.20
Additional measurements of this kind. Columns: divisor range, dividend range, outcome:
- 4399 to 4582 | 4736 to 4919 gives 1.27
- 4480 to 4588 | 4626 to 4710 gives 1.12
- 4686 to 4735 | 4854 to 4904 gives 1.09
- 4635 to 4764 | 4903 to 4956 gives 1.09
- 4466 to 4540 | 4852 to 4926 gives 1.39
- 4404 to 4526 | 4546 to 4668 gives 1.23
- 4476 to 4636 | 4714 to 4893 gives 1.18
